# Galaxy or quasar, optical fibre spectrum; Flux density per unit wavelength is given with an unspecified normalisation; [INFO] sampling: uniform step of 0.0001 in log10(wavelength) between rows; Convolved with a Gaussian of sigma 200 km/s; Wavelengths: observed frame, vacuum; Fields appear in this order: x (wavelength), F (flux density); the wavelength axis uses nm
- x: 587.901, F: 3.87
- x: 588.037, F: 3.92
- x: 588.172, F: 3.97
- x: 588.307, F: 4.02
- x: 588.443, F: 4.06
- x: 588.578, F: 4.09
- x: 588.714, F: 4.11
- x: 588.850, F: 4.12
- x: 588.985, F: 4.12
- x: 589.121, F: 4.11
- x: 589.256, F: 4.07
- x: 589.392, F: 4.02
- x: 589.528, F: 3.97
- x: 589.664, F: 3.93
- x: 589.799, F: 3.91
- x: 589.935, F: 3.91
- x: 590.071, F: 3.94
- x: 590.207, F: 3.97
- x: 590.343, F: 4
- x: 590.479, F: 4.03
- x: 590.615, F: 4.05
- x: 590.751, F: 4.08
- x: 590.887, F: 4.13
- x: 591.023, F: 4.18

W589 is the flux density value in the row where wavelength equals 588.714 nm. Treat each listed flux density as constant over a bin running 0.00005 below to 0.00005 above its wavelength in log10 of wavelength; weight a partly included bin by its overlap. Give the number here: 4.11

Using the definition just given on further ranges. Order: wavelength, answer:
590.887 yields 4.13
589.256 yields 4.07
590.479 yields 4.03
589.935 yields 3.91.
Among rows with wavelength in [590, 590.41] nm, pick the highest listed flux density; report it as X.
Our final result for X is 4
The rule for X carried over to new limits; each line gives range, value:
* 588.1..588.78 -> 4.11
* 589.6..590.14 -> 3.94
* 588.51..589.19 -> 4.12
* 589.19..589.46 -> 4.07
